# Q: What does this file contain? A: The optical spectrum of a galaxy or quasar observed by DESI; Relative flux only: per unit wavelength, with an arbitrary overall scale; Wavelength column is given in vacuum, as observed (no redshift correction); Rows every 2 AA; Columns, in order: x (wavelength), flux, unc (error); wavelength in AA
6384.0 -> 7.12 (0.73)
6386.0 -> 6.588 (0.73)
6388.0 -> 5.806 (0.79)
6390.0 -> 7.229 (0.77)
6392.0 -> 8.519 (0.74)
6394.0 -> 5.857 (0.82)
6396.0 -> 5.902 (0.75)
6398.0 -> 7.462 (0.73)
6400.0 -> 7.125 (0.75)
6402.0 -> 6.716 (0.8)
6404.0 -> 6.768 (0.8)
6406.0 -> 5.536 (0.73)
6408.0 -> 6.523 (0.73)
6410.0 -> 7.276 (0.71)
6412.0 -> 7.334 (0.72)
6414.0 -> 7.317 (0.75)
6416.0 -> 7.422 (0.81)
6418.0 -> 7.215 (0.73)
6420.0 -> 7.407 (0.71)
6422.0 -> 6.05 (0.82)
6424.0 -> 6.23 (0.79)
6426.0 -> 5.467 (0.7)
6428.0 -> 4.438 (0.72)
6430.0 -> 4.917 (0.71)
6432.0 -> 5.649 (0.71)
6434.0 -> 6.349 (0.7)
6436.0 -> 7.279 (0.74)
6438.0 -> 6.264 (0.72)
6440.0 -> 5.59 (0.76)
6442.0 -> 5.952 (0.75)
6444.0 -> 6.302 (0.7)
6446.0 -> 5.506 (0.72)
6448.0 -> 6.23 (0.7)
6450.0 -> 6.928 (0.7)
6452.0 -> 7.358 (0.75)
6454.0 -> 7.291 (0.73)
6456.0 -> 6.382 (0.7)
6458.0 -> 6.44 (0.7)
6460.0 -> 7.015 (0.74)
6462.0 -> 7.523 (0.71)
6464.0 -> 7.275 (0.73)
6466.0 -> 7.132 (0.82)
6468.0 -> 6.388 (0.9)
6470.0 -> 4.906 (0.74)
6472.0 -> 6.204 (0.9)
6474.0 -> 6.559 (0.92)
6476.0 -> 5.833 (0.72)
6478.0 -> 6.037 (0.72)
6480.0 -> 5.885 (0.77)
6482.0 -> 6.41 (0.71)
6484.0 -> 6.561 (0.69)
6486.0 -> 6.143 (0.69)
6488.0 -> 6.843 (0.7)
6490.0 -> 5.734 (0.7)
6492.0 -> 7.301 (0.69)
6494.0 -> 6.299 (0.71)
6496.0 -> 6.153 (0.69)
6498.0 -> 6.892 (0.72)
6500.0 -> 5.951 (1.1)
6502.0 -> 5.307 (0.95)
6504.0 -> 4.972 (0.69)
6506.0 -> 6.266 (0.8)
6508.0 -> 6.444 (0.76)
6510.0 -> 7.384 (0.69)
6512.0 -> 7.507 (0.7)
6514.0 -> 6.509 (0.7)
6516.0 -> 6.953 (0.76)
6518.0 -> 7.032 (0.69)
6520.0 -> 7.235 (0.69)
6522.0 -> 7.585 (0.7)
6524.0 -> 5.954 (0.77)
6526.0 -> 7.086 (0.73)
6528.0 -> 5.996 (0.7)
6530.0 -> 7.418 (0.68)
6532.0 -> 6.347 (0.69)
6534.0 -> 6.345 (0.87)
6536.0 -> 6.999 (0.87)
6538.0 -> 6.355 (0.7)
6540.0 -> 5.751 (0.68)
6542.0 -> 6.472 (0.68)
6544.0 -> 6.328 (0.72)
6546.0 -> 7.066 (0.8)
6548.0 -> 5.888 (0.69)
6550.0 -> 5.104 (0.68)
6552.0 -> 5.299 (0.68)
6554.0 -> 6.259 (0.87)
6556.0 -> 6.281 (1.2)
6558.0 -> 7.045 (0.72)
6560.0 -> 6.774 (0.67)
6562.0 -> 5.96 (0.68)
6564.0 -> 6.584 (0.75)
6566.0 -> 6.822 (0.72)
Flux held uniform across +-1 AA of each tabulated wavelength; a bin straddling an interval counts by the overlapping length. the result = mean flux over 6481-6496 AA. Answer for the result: 6.45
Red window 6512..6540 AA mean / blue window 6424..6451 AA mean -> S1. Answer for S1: 1.1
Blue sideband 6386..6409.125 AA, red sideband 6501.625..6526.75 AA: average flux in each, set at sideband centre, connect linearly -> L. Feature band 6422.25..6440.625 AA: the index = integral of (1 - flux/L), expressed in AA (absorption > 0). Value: 2.37 AA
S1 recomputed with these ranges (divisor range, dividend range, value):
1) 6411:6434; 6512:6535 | 1.08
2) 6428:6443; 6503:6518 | 1.12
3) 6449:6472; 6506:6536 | 1.01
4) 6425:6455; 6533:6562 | 1.03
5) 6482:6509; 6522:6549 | 1.04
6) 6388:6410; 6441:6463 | 0.98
